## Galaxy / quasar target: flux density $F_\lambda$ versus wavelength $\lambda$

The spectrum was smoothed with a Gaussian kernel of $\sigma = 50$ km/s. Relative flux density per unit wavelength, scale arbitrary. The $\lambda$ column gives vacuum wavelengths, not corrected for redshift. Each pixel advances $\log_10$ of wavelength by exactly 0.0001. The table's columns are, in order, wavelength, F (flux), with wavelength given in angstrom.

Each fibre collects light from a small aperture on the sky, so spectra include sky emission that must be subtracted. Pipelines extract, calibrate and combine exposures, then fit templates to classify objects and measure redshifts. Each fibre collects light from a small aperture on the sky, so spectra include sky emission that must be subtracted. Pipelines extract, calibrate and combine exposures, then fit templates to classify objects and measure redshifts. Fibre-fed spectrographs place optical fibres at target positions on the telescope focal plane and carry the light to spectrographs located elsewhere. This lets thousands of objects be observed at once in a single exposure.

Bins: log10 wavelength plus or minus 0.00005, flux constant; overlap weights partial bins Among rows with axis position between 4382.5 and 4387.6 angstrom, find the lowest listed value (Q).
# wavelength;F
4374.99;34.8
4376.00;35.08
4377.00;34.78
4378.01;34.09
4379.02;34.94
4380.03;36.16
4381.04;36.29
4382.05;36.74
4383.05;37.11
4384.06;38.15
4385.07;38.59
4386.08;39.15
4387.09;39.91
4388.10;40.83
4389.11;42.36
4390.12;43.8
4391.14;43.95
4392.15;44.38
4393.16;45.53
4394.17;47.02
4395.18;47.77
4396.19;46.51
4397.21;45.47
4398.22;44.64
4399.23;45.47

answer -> 37.11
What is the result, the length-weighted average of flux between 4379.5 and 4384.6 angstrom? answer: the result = 36.9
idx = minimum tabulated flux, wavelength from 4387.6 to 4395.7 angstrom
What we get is 40.83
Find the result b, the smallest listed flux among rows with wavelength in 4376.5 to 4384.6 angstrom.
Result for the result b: 34.09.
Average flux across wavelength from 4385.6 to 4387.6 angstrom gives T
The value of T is 39.5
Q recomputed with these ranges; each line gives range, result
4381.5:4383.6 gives 36.74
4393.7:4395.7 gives 47.02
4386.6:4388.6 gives 39.91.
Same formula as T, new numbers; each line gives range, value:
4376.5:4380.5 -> 35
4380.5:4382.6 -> 36.6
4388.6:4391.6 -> 43.2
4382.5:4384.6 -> 37.8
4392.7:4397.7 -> 46.5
